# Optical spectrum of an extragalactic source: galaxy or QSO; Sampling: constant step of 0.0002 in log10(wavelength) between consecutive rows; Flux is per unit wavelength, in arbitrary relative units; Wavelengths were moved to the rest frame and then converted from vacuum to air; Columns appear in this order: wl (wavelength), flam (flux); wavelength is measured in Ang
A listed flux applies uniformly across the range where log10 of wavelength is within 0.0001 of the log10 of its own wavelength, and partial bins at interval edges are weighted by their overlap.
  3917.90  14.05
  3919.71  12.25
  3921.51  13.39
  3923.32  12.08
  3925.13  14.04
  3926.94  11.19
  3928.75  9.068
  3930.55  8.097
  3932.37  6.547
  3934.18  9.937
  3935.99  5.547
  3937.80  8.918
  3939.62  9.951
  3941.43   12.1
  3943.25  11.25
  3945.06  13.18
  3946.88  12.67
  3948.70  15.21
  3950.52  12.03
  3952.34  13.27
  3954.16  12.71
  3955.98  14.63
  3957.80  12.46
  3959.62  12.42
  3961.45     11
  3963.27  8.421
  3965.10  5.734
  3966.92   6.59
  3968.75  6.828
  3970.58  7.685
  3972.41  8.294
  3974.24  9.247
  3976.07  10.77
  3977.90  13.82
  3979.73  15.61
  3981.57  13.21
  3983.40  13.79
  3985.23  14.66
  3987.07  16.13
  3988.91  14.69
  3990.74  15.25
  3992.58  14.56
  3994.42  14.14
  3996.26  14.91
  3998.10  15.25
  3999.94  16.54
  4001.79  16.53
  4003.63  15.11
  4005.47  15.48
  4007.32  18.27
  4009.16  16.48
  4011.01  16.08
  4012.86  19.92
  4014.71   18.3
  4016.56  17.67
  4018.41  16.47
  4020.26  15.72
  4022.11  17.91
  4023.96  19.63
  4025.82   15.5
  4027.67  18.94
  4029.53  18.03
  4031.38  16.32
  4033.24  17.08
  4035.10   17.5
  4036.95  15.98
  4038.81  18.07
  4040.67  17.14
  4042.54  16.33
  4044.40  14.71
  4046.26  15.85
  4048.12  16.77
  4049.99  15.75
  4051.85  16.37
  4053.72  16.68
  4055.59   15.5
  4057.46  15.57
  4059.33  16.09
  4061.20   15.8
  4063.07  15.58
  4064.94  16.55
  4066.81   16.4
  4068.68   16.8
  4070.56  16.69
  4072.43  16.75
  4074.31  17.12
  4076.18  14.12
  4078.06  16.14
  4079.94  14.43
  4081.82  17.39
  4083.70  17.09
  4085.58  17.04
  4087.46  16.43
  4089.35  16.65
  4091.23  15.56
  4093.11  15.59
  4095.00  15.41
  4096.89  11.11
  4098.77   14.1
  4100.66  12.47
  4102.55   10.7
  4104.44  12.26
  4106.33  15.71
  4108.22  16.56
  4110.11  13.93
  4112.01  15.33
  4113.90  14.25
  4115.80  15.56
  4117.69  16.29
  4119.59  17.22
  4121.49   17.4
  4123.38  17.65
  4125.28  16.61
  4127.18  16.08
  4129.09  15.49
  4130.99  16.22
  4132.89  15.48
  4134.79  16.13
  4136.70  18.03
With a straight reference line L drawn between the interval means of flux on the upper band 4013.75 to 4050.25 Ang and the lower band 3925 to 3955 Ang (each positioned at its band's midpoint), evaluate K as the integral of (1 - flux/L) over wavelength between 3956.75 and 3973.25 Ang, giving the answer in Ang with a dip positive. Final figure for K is 4.73 Ang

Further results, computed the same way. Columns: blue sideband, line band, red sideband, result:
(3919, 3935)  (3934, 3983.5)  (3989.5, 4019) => 7.6 Ang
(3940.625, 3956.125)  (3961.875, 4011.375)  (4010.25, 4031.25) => 8.0 Ang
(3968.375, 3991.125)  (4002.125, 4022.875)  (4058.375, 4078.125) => -4.9 Ang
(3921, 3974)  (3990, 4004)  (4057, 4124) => -3.5 Ang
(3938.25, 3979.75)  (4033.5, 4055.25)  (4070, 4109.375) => -4.3 Ang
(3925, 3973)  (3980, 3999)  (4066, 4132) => -4.8 Ang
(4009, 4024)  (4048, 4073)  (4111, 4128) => 1.1 Ang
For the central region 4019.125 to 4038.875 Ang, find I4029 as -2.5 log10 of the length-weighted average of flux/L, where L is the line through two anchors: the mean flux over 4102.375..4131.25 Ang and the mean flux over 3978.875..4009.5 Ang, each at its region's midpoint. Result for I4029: -0.13 mag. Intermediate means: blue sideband 15.3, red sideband 15.6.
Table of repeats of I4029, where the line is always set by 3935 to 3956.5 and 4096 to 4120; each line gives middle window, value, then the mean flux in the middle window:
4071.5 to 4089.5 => -0.18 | 16.3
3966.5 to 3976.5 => 0.43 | 8.19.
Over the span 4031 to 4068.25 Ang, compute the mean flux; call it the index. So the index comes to 16.3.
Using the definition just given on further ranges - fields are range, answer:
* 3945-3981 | 11.1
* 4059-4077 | 16.2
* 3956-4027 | 14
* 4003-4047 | 17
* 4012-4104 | 16.2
